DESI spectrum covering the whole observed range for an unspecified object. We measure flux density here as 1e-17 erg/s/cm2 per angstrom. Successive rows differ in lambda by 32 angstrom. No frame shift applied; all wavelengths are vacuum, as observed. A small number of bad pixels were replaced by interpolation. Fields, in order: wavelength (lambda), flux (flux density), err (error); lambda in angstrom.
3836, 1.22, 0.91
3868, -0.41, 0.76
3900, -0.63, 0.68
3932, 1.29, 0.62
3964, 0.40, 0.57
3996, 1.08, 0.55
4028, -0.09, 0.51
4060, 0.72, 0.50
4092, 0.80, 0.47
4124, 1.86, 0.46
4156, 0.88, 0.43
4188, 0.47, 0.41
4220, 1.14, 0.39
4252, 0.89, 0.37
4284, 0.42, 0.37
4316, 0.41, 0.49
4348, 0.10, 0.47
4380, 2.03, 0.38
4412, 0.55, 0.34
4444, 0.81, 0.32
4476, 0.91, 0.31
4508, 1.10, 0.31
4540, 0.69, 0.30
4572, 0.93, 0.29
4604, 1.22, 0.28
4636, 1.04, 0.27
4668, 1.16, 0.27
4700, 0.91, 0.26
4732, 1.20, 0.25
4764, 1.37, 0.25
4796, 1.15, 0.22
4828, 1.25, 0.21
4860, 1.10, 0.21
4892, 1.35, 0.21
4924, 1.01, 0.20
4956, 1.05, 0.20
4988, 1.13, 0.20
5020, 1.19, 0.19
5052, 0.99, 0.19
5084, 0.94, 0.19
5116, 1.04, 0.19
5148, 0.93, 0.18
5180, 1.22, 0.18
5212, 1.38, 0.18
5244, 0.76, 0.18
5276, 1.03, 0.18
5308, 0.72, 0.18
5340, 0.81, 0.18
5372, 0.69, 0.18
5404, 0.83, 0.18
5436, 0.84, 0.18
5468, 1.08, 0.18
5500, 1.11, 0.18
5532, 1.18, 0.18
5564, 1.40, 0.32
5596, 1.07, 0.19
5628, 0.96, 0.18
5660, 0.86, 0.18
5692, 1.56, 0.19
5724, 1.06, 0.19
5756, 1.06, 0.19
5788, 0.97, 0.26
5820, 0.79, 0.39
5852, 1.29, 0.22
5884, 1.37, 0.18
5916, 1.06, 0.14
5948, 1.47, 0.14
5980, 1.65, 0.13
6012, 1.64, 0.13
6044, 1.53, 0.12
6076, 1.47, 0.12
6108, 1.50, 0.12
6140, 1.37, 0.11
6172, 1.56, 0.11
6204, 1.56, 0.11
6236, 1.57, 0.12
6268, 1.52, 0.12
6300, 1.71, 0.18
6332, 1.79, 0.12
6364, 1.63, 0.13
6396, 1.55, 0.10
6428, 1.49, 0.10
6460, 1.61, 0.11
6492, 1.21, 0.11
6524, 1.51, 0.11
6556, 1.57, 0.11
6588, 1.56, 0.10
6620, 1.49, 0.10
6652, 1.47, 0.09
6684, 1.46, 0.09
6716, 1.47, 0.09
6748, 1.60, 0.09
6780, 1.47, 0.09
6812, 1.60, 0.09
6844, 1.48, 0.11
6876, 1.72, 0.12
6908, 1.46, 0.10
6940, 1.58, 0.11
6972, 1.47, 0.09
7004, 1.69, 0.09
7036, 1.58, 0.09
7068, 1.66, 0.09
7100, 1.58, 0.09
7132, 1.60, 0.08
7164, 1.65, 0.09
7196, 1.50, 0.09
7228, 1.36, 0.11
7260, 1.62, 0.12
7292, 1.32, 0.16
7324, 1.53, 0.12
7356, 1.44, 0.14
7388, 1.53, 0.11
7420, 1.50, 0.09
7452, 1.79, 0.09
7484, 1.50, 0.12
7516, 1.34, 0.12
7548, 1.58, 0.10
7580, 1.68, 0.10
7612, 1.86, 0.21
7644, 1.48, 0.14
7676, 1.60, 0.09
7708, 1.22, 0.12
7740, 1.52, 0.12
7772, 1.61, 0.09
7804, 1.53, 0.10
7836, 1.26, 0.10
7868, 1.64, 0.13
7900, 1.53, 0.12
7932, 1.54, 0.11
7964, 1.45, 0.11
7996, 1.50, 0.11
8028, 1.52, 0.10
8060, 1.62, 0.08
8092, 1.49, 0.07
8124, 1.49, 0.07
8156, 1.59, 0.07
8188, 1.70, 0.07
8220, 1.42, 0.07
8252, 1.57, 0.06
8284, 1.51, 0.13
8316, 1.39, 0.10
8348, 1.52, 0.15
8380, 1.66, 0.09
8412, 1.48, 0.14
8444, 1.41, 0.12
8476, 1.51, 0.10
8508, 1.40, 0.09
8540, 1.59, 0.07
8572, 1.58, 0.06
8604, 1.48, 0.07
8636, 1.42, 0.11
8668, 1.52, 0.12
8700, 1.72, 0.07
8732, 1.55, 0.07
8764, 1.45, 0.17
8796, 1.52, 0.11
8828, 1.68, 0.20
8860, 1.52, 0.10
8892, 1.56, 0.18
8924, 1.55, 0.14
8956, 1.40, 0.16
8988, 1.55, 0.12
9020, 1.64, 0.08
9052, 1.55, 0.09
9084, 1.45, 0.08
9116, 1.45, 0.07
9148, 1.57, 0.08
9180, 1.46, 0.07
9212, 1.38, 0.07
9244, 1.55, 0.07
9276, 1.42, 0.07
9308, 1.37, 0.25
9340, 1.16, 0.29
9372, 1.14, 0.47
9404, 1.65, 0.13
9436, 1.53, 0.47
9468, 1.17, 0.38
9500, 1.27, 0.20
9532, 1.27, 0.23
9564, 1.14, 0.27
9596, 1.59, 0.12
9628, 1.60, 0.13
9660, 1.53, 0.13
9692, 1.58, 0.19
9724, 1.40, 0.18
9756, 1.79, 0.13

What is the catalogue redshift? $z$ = 0.49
